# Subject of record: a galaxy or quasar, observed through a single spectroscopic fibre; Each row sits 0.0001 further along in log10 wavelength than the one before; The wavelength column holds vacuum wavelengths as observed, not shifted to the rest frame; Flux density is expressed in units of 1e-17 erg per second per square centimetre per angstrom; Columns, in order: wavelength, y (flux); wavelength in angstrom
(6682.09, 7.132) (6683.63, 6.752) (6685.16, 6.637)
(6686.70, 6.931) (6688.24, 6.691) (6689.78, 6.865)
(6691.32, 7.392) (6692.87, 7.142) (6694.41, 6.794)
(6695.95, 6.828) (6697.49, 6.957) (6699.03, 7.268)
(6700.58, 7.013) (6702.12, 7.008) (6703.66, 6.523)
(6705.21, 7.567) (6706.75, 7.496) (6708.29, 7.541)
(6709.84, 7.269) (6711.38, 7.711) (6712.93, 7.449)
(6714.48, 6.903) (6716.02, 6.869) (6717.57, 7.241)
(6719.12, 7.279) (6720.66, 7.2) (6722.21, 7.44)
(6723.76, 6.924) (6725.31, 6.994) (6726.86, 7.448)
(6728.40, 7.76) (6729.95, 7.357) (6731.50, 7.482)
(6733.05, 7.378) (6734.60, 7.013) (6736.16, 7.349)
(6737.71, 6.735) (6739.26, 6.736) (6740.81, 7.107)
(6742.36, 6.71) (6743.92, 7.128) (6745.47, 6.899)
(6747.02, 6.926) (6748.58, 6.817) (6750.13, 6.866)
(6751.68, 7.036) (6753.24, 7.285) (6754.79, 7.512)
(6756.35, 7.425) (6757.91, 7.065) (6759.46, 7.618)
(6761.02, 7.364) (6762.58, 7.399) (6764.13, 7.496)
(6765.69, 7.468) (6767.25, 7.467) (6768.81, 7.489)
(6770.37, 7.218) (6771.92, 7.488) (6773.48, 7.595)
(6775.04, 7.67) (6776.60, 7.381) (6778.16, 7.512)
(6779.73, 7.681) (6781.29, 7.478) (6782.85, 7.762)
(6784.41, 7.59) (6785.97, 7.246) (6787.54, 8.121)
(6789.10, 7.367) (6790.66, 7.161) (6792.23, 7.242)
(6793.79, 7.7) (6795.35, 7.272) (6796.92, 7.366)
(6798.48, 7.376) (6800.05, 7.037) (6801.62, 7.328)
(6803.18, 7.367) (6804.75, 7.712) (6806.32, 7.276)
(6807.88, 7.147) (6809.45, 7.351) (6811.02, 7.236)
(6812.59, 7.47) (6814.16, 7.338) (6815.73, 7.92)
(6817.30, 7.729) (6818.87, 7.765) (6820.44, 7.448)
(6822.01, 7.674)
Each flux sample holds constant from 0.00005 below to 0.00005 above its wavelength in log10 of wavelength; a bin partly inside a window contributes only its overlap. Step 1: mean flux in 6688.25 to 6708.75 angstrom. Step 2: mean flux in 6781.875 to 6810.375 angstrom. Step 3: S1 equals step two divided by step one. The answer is 1.05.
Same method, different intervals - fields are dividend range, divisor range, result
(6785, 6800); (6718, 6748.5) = 1.04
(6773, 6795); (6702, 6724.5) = 1.04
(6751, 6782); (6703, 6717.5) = 1.02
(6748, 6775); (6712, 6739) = 1.02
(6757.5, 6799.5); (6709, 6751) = 1.04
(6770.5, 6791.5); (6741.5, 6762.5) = 1.06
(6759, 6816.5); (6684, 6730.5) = 1.04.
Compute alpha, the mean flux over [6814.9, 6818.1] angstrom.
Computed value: 7.81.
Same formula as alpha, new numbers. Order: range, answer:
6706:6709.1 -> 7.51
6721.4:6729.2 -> 7.31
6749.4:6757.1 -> 7.23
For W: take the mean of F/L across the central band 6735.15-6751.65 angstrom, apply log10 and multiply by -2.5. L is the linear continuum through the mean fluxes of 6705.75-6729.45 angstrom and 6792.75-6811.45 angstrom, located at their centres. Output 0.059 mag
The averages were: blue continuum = 7.31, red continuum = 7.35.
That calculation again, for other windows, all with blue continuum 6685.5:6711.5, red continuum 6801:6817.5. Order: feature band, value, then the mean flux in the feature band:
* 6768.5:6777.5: -0.02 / 7.48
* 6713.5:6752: 0.01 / 7.11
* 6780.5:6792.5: -0.02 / 7.51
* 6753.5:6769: -0.02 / 7.42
